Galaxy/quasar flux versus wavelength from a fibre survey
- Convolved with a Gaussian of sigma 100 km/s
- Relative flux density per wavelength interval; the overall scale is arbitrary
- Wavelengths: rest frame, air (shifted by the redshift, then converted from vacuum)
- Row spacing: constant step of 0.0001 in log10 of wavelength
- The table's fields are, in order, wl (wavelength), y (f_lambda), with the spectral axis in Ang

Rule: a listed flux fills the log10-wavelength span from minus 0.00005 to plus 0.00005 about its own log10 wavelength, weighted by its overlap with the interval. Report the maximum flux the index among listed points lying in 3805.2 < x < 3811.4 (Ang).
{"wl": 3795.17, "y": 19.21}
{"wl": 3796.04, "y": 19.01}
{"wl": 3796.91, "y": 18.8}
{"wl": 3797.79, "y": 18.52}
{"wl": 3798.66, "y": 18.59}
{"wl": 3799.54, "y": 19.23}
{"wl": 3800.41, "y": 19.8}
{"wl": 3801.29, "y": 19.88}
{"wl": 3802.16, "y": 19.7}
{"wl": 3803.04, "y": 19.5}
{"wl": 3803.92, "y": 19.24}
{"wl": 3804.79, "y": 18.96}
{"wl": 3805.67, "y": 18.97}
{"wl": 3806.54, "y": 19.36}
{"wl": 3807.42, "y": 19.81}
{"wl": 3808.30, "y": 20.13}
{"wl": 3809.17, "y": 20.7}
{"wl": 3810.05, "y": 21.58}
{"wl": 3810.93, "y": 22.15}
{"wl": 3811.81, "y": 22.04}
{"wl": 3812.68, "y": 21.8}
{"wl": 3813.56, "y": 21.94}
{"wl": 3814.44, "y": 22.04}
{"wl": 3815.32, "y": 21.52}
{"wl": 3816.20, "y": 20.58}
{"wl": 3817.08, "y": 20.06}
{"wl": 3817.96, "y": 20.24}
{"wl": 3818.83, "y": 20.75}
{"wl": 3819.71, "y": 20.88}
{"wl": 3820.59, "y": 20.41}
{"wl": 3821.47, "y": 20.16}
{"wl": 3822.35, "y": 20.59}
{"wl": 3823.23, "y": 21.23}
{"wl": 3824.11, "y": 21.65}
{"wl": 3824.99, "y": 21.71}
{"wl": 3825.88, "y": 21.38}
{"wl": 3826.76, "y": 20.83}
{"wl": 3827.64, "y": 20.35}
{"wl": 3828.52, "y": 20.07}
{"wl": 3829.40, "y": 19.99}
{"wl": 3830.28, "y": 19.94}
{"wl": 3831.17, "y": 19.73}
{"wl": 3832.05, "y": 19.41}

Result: 22.15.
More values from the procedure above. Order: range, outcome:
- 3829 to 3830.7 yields 19.99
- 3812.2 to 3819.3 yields 22.04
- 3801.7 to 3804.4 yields 19.7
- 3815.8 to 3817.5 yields 20.58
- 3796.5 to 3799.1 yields 18.8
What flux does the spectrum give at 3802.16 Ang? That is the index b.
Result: 19.7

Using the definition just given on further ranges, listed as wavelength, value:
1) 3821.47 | 20.16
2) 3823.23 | 21.23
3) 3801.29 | 19.88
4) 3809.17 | 20.7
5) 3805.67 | 18.97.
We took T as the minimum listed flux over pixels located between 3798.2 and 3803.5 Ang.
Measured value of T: 18.59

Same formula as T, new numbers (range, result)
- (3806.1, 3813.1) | 19.36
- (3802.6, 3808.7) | 18.96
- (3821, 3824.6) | 20.16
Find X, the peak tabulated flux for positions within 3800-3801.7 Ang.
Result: 19.88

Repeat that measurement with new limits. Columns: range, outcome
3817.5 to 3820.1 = 20.88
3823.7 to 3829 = 21.71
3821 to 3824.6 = 21.65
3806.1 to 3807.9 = 19.81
